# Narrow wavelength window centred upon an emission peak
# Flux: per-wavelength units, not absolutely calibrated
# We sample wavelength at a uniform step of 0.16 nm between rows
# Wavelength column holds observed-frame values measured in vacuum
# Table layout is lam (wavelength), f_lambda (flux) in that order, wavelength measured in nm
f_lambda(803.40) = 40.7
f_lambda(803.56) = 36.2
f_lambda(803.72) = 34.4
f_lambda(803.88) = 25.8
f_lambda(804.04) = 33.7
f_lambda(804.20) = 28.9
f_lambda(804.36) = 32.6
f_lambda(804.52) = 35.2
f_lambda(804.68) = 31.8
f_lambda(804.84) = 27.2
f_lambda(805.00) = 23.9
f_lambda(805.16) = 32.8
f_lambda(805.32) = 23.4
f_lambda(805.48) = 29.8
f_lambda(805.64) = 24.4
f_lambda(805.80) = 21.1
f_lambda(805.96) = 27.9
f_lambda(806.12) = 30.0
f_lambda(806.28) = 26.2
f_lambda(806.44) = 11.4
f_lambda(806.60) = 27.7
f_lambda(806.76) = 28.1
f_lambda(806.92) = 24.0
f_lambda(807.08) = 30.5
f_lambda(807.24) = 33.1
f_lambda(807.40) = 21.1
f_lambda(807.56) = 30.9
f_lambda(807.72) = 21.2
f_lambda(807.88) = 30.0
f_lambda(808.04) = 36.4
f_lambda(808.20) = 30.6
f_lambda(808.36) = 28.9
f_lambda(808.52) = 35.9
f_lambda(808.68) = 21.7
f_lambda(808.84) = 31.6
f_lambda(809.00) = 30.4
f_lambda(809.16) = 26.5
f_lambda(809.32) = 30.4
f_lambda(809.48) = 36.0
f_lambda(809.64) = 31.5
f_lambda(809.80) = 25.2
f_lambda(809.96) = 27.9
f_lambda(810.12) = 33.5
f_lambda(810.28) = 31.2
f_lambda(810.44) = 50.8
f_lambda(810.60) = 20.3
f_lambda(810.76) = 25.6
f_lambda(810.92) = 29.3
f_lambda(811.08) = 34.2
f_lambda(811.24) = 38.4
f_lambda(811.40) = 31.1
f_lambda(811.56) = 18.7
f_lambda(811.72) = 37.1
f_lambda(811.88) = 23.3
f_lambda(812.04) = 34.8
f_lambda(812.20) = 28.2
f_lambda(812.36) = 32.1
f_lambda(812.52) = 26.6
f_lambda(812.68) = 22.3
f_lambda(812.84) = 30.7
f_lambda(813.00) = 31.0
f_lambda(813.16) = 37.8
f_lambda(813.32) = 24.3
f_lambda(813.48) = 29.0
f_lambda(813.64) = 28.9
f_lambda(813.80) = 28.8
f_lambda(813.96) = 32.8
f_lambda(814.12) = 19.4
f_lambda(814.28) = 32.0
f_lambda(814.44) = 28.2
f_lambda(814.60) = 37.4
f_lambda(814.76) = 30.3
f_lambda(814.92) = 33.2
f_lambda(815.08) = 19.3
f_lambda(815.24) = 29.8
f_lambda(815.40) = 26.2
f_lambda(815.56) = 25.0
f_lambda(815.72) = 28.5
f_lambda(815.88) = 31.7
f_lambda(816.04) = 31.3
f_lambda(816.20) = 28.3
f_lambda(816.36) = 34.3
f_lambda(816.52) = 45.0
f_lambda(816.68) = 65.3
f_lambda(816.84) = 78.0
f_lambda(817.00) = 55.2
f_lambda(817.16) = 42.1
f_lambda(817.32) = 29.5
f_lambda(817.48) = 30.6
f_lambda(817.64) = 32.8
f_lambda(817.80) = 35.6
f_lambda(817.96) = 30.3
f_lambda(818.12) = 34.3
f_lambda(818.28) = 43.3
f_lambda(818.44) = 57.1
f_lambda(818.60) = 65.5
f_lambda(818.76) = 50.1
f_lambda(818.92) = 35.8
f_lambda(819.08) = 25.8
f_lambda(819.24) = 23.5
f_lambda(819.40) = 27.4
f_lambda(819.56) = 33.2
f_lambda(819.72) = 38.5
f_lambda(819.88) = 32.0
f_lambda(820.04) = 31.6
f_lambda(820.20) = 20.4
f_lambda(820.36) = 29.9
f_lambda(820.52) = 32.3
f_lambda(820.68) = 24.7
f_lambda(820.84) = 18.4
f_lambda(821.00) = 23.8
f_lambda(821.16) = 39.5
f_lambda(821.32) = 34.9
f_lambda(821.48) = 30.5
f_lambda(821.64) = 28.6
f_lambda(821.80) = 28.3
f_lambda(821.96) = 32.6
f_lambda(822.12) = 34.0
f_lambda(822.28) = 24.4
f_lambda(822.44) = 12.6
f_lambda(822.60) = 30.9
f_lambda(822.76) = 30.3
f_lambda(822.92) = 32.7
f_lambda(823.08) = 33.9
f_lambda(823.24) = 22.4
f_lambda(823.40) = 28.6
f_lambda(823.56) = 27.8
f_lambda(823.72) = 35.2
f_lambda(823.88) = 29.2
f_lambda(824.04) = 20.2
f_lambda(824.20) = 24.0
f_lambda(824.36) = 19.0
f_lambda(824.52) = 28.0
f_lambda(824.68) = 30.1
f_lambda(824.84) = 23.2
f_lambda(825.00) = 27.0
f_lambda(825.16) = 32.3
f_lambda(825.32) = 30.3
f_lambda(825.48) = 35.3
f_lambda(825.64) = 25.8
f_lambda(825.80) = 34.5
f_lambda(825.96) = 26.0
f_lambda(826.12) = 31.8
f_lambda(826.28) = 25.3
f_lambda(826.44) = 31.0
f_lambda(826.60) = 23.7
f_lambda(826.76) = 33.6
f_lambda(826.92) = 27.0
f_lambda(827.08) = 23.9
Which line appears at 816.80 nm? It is [S II] 6716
